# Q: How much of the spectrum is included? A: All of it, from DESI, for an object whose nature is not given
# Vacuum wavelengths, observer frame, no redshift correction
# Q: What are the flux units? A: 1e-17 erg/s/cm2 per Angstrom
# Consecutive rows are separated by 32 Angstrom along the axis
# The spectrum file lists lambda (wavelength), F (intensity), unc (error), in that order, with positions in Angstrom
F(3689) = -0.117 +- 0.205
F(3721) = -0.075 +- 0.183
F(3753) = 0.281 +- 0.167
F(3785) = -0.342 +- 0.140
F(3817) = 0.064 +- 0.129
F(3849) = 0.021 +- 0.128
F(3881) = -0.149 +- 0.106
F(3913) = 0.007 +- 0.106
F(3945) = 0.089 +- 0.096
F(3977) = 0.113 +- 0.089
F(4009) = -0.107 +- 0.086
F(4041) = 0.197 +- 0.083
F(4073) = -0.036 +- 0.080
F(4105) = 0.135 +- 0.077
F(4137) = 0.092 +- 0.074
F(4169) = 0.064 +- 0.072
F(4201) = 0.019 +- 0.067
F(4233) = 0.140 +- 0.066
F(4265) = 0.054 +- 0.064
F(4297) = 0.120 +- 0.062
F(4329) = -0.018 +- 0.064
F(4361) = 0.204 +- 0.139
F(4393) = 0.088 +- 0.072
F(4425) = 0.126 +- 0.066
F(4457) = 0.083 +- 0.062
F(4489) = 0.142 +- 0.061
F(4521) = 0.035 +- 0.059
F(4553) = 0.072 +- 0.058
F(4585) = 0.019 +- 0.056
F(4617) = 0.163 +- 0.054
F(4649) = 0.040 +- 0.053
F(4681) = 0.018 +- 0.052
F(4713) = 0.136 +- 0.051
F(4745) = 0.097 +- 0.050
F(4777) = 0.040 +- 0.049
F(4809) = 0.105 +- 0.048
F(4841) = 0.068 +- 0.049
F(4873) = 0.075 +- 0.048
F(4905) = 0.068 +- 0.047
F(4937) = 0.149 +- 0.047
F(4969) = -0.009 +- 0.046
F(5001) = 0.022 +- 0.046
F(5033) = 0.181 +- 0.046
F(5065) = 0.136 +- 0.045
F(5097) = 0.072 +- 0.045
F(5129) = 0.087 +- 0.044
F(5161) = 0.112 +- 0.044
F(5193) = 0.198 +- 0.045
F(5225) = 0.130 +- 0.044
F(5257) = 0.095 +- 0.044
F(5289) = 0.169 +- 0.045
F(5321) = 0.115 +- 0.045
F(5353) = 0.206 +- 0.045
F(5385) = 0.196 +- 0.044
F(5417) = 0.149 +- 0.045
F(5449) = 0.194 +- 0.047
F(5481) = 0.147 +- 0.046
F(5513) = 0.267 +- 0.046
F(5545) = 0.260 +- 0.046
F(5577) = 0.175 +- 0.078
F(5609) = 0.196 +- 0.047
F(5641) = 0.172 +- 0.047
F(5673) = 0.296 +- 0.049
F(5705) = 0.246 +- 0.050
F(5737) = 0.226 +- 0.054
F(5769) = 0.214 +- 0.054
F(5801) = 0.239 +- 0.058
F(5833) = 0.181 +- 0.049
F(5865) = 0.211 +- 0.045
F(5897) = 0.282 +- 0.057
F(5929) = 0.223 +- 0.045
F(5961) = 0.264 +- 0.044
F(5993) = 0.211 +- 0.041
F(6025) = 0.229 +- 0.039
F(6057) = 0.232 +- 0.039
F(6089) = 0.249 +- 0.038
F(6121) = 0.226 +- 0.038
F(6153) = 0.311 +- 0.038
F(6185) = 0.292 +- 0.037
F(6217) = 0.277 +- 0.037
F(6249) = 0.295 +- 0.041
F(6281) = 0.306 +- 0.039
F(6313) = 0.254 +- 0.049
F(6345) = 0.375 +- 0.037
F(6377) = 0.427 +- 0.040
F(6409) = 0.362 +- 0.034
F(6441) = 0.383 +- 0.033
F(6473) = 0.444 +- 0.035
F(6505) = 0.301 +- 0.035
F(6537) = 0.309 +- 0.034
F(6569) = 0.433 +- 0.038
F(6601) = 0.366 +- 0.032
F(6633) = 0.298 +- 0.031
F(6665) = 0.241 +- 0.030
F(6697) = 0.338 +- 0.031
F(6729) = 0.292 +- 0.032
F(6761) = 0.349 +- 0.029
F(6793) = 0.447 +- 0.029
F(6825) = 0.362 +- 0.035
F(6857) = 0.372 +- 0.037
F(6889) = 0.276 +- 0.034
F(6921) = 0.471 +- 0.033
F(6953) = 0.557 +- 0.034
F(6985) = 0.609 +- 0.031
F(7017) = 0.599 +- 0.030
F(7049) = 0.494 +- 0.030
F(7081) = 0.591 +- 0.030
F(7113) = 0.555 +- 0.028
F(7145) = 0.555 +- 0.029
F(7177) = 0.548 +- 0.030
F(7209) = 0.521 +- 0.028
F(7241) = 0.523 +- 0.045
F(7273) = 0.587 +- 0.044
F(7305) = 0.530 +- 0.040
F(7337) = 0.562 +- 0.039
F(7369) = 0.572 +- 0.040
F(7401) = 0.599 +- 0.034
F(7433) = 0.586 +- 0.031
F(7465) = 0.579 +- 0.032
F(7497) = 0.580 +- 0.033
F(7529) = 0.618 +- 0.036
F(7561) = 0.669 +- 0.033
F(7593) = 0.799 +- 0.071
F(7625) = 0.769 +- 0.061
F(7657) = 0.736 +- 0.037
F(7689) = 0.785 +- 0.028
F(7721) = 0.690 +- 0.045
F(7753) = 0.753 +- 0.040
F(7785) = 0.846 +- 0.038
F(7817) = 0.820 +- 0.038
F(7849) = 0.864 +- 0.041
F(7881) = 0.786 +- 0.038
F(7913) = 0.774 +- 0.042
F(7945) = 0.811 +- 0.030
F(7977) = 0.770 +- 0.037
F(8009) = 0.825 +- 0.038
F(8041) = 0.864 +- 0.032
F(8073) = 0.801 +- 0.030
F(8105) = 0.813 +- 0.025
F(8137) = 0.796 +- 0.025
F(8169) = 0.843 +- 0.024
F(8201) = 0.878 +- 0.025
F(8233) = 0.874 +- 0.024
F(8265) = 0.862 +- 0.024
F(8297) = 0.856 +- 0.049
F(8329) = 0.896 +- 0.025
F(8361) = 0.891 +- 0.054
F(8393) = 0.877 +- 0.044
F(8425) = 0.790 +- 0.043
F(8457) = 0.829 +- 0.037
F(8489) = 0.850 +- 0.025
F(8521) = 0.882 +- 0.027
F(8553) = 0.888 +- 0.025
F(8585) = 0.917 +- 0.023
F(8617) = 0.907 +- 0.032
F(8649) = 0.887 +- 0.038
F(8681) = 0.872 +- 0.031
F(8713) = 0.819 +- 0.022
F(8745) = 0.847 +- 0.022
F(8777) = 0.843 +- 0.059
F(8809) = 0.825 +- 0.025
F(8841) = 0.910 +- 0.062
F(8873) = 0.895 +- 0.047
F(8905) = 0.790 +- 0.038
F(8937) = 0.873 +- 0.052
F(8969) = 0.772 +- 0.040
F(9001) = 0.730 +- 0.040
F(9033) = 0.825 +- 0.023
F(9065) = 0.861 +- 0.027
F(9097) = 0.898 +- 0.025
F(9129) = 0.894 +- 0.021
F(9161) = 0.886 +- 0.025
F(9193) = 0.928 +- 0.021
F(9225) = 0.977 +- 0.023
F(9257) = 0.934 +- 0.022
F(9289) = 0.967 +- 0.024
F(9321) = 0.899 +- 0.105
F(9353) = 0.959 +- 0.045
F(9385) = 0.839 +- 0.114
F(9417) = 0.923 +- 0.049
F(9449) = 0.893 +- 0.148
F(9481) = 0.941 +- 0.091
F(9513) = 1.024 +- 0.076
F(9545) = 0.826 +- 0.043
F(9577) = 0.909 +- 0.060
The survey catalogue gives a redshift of 0.738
